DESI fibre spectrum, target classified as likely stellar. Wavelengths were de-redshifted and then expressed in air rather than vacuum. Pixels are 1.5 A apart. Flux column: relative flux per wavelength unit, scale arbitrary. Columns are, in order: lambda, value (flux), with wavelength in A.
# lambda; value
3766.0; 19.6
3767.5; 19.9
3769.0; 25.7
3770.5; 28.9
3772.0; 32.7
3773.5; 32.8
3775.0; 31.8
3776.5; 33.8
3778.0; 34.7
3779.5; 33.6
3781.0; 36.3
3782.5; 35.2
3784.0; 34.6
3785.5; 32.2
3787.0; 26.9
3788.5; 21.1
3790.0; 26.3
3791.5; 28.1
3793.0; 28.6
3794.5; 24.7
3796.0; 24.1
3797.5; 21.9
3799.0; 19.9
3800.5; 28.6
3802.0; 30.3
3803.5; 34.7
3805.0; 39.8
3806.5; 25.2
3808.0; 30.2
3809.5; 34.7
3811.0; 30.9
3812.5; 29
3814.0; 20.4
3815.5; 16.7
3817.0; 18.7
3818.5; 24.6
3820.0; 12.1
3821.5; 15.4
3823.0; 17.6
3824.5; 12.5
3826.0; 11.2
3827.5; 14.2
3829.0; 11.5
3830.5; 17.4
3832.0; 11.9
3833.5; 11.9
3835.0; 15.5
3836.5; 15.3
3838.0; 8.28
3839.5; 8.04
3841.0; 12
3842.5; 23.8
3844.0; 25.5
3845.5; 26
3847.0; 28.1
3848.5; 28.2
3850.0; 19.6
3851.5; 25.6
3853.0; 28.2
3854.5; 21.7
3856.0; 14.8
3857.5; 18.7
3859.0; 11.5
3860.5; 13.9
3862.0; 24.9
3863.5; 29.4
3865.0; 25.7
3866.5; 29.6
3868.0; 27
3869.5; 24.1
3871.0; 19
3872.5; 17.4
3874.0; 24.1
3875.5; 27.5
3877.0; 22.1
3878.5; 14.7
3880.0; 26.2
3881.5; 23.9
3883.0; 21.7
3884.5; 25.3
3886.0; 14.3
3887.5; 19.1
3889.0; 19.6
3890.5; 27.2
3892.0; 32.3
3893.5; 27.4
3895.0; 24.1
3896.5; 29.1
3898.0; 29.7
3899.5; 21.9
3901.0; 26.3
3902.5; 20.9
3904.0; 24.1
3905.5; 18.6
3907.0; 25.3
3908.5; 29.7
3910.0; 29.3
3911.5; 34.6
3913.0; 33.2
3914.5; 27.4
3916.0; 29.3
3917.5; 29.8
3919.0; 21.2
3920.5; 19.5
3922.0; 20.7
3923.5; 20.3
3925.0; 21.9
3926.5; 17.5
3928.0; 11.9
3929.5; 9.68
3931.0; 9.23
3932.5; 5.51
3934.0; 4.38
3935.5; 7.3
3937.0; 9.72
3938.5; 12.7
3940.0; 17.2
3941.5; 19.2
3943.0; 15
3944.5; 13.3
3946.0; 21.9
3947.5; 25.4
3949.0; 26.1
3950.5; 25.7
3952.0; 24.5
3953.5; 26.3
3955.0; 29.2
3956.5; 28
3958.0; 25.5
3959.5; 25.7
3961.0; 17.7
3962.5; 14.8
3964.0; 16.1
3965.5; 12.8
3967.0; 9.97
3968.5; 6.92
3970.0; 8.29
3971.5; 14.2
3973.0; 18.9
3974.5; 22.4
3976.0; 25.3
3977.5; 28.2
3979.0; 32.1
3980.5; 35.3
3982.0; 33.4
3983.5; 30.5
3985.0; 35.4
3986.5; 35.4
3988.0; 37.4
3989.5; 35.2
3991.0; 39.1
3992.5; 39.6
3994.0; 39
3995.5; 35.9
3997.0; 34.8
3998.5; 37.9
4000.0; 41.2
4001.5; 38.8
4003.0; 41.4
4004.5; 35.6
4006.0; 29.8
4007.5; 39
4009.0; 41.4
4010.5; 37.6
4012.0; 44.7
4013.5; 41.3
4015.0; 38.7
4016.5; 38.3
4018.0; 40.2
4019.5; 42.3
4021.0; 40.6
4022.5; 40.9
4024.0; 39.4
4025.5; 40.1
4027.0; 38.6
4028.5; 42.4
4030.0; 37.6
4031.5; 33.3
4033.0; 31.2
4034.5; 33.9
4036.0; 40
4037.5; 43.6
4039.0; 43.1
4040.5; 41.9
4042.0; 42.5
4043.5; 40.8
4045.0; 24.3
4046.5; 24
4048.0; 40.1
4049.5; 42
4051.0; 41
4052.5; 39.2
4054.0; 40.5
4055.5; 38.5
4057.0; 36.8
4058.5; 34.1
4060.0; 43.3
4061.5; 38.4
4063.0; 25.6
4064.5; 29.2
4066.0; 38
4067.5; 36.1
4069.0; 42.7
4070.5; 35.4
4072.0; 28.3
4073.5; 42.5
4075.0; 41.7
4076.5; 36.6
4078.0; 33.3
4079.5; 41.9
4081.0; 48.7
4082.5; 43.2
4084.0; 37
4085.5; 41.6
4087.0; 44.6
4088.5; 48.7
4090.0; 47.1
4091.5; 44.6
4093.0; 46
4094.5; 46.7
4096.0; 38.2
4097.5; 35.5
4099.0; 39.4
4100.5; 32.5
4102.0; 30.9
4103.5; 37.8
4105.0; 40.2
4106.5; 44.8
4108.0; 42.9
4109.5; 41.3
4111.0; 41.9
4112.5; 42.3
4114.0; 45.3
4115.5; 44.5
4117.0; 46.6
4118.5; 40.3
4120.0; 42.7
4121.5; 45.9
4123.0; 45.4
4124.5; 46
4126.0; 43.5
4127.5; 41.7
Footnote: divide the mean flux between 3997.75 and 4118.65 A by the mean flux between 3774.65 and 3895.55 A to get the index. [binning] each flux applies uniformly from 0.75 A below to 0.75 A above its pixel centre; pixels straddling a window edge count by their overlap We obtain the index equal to 1.7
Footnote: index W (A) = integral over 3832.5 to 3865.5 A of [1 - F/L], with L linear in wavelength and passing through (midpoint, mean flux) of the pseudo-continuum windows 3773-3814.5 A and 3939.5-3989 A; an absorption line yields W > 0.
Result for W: 9.3 A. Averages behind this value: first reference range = 29.7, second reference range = 23.1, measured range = 19.7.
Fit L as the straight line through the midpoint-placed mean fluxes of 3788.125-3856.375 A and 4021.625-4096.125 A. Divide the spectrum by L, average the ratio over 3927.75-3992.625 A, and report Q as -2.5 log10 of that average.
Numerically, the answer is 0.45 mag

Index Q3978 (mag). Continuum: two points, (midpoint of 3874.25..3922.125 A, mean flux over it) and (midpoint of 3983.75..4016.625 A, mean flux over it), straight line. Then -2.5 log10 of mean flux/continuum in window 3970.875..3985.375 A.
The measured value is 0.270 mag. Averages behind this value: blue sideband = 24.9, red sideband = 37.9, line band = 27.5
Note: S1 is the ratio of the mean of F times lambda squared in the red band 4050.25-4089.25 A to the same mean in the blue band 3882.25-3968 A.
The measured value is 2.0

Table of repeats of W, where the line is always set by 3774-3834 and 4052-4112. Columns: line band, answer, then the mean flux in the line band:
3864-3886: 4.15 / 23.2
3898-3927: 5.26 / 25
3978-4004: -1.38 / 36.5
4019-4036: -0.78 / 38.2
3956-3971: 7.60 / 16.3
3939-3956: 5.42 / 22.1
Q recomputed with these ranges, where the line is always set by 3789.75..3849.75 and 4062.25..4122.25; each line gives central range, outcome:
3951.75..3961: 0.19 mag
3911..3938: 0.48 mag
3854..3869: 0.13 mag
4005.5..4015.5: -0.13 mag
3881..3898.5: 0.09 mag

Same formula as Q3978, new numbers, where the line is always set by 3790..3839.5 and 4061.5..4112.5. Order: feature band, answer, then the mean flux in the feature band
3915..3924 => 0.19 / 23.7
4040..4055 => -0.02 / 37.6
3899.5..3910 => 0.13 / 24.4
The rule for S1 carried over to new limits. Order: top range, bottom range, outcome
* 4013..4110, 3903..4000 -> 1.75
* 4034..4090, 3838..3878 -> 1.96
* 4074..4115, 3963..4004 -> 1.50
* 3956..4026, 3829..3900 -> 1.57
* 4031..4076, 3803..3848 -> 2.08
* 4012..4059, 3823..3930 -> 1.93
